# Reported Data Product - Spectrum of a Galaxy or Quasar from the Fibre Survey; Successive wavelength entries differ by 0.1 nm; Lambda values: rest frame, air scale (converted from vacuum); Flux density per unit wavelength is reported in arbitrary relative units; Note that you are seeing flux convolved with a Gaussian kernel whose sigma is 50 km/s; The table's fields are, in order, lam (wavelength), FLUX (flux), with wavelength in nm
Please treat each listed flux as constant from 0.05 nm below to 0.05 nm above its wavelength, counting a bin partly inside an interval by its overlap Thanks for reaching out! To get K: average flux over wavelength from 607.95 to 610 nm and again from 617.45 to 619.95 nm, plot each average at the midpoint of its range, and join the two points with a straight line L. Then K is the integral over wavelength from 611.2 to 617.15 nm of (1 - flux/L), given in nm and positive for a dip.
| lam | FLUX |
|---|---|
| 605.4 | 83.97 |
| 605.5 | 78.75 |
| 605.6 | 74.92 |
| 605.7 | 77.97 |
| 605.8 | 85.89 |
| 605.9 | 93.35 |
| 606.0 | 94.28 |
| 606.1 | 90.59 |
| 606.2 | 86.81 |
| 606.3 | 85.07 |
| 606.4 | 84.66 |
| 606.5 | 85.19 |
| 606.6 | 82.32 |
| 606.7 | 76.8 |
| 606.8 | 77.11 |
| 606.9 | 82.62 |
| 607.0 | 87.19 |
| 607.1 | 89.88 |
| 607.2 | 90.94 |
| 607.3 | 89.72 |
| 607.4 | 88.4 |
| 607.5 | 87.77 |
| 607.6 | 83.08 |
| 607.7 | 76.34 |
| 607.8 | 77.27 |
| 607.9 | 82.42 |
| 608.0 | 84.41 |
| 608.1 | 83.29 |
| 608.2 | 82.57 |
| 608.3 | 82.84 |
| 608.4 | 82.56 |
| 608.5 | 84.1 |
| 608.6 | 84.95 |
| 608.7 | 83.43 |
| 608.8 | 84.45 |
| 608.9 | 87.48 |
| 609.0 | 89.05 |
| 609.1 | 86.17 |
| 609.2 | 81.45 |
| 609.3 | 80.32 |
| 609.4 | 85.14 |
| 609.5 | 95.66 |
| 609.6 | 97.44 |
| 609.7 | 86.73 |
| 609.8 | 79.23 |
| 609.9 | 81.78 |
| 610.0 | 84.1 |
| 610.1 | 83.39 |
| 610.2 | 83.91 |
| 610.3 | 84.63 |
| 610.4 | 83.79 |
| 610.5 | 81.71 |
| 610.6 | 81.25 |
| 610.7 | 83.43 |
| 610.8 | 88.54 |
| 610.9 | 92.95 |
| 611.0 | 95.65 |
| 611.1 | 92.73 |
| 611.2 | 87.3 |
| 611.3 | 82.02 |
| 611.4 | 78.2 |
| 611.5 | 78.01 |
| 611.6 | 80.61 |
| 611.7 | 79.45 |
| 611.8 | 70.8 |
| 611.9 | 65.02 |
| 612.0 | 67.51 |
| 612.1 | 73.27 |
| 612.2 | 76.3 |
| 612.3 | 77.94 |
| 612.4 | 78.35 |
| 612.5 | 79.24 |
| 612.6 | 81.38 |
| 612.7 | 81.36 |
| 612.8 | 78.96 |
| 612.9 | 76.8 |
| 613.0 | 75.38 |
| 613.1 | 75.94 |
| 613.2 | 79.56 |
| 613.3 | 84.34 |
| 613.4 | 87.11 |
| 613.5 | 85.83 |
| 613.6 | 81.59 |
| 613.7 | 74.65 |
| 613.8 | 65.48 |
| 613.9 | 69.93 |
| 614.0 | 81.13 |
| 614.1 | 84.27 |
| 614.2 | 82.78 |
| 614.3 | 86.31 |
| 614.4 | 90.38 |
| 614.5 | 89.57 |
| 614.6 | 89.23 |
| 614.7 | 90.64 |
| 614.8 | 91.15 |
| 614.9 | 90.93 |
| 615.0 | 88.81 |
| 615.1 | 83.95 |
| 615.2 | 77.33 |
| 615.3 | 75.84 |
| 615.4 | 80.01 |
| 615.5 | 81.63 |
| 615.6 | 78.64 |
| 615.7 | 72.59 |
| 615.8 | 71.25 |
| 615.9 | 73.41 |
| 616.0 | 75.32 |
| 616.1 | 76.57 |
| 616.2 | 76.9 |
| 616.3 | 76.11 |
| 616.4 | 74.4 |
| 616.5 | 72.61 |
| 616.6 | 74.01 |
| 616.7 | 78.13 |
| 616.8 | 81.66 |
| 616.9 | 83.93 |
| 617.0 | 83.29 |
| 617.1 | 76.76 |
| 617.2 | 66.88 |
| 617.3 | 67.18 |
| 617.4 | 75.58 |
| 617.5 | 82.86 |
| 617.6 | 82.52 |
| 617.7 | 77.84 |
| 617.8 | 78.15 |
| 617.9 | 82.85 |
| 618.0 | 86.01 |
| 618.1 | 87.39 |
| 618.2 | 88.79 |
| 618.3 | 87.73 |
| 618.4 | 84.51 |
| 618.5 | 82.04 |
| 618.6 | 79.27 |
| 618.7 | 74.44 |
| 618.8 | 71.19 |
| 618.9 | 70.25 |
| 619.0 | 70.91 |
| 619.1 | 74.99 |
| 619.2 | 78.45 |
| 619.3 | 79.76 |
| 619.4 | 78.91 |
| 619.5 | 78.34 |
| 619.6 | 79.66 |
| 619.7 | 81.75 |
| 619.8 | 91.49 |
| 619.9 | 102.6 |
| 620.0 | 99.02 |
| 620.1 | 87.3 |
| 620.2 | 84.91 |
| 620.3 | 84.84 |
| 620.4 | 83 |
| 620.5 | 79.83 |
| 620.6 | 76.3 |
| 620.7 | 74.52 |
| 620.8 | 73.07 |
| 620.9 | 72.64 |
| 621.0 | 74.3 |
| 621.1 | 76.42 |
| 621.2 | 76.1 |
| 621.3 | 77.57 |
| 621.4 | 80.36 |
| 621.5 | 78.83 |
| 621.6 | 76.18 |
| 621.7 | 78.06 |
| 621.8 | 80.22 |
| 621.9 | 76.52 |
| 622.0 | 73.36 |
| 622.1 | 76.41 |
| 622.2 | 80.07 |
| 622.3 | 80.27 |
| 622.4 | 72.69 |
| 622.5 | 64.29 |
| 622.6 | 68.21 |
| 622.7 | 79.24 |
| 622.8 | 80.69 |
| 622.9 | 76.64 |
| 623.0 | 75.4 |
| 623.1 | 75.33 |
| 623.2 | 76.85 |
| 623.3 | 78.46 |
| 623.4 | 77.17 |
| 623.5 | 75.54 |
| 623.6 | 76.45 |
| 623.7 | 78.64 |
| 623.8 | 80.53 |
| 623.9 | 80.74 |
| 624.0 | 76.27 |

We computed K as 0.27 nm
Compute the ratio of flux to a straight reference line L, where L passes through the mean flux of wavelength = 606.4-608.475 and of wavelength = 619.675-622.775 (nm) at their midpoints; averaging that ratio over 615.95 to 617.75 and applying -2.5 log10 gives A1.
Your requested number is 0.05 mag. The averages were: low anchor 83.7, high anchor 79.4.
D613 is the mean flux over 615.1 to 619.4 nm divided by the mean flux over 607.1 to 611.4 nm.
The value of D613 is 0.91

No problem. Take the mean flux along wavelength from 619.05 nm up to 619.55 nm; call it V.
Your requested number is 78.1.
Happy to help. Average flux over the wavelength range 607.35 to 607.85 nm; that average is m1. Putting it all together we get 82.6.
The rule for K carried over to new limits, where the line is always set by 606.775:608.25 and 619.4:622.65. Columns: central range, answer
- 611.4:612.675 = 0.10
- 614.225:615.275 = -0.07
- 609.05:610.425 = -0.03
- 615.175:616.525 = 0.09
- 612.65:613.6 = 0.02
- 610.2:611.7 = -0.03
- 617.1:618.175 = 0.02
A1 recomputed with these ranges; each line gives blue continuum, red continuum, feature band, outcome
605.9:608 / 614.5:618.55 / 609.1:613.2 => 0.02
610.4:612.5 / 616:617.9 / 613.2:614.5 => -0.03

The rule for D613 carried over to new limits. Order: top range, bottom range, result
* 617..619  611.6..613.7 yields 1.02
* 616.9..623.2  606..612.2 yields 0.94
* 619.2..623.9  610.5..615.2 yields 0.97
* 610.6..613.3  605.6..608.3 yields 0.95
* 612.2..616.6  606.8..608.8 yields 0.95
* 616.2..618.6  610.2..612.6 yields 0.98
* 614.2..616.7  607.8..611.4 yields 0.95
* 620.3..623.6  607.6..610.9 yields 0.91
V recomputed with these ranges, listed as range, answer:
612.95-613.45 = 80.5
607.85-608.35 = 83.1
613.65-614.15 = 75.1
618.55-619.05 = 73.2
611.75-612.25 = 70.6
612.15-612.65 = 78.6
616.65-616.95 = 81.2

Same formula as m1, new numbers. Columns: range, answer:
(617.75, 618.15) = 83.6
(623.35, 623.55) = 76.4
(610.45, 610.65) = 81.5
